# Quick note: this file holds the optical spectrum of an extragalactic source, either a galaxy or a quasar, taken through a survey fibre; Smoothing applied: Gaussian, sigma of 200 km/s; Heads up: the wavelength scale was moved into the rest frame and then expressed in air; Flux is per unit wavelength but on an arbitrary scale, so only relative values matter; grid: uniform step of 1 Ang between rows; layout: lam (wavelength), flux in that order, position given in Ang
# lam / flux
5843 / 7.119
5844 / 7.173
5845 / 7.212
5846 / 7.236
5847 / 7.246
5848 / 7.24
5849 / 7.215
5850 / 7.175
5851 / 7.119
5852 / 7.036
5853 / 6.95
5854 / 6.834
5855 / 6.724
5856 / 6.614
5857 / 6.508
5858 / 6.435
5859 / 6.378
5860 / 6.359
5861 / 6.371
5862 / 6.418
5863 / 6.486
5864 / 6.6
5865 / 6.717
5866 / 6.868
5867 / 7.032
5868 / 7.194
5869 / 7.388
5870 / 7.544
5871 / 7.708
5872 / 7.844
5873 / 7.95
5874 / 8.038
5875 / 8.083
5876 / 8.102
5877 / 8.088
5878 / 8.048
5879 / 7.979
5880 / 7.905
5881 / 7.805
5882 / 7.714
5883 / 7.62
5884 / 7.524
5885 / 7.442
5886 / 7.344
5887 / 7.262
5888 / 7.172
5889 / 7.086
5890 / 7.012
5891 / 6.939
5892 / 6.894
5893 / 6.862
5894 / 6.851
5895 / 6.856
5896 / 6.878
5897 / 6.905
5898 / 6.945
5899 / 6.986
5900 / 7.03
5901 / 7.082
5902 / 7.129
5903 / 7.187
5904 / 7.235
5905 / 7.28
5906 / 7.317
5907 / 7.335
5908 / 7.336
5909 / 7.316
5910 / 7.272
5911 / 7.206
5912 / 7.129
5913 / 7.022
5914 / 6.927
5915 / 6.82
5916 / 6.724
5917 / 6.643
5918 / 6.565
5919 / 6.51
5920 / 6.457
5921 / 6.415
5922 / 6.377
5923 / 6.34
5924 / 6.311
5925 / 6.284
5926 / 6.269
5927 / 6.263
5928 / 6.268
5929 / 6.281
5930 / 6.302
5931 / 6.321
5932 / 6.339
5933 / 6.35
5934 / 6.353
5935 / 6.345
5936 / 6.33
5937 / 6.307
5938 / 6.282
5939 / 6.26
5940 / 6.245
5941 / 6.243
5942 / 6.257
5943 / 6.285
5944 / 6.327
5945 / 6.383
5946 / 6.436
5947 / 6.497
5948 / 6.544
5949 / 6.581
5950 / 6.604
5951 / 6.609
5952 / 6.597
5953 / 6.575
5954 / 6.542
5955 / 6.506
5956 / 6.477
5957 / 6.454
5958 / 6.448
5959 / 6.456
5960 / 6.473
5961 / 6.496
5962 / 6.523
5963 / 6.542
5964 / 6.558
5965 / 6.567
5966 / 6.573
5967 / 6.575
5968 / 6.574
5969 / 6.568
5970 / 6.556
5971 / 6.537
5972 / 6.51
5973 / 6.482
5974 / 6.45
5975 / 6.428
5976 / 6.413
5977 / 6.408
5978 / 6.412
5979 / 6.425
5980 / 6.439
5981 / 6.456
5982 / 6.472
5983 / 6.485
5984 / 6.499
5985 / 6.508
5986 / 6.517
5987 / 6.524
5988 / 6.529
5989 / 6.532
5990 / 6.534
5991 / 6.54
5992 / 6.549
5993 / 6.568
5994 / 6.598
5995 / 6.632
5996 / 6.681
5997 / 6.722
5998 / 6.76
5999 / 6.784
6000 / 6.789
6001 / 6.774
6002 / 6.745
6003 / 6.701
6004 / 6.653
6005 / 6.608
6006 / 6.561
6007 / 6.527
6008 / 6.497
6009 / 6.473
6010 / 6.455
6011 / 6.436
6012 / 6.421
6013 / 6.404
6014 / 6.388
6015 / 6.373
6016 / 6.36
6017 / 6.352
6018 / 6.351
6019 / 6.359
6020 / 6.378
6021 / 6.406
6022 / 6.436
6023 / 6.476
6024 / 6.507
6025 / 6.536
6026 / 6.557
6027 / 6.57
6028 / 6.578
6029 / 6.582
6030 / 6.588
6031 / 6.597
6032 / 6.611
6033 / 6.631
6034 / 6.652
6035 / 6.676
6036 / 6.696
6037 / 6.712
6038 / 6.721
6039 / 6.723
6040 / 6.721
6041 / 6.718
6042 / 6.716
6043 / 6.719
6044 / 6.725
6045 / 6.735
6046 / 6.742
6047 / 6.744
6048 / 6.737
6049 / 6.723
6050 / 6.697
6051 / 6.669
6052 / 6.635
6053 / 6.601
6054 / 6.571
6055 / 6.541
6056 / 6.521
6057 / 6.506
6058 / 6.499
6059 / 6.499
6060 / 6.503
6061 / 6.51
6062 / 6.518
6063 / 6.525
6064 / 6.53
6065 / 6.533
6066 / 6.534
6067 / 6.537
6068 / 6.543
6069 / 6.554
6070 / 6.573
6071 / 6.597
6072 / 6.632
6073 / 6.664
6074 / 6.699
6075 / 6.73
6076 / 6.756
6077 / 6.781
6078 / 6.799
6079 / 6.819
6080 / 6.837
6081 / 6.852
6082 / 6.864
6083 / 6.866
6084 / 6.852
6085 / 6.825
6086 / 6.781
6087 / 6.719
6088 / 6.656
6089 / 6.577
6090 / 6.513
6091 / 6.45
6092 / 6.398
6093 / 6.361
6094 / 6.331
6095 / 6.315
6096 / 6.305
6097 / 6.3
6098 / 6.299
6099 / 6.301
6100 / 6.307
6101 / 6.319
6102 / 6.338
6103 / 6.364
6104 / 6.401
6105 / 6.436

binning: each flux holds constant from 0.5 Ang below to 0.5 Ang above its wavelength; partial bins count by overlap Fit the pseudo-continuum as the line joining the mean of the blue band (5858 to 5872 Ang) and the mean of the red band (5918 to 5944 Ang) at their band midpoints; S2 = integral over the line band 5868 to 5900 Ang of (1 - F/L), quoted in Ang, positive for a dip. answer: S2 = -3.42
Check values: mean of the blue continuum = 6.87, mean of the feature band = 7.43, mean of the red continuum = 6.32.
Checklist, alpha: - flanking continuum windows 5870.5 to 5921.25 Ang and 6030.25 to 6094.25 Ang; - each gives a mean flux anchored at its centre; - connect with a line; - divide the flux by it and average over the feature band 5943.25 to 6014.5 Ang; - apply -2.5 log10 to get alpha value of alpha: 0.07 mag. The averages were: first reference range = 7.25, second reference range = 6.65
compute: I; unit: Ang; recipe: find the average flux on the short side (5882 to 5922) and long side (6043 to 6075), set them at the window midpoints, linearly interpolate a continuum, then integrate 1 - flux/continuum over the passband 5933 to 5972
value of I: 2.5 Ang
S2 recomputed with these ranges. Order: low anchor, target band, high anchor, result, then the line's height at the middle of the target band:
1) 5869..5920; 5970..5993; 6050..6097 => 1.54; 6.95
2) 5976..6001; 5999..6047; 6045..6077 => 0.03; 6.58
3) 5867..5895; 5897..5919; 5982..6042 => 0.79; 7.32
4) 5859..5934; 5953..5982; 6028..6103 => 1.49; 6.85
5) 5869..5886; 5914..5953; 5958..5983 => 3.35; 7.02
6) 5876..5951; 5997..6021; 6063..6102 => 0.60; 6.7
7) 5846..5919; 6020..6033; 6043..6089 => 0.44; 6.77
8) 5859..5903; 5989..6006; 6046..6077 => 0.43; 6.83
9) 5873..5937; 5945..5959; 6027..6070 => 0.73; 6.88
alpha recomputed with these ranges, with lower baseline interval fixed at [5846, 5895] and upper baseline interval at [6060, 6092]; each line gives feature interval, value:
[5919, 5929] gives 0.12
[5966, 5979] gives 0.07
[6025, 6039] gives 0.02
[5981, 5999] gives 0.05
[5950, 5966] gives 0.07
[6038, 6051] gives 0.00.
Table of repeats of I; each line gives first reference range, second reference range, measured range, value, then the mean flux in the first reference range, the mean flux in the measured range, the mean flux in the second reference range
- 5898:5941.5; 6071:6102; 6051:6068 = 0.2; 6.68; 6.54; 6.59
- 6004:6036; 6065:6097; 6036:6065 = -0.3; 6.5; 6.63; 6.63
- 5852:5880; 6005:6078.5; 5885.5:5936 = 1.6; 7.17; 6.8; 6.58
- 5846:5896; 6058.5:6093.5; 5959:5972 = 0.7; 7.19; 6.54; 6.64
